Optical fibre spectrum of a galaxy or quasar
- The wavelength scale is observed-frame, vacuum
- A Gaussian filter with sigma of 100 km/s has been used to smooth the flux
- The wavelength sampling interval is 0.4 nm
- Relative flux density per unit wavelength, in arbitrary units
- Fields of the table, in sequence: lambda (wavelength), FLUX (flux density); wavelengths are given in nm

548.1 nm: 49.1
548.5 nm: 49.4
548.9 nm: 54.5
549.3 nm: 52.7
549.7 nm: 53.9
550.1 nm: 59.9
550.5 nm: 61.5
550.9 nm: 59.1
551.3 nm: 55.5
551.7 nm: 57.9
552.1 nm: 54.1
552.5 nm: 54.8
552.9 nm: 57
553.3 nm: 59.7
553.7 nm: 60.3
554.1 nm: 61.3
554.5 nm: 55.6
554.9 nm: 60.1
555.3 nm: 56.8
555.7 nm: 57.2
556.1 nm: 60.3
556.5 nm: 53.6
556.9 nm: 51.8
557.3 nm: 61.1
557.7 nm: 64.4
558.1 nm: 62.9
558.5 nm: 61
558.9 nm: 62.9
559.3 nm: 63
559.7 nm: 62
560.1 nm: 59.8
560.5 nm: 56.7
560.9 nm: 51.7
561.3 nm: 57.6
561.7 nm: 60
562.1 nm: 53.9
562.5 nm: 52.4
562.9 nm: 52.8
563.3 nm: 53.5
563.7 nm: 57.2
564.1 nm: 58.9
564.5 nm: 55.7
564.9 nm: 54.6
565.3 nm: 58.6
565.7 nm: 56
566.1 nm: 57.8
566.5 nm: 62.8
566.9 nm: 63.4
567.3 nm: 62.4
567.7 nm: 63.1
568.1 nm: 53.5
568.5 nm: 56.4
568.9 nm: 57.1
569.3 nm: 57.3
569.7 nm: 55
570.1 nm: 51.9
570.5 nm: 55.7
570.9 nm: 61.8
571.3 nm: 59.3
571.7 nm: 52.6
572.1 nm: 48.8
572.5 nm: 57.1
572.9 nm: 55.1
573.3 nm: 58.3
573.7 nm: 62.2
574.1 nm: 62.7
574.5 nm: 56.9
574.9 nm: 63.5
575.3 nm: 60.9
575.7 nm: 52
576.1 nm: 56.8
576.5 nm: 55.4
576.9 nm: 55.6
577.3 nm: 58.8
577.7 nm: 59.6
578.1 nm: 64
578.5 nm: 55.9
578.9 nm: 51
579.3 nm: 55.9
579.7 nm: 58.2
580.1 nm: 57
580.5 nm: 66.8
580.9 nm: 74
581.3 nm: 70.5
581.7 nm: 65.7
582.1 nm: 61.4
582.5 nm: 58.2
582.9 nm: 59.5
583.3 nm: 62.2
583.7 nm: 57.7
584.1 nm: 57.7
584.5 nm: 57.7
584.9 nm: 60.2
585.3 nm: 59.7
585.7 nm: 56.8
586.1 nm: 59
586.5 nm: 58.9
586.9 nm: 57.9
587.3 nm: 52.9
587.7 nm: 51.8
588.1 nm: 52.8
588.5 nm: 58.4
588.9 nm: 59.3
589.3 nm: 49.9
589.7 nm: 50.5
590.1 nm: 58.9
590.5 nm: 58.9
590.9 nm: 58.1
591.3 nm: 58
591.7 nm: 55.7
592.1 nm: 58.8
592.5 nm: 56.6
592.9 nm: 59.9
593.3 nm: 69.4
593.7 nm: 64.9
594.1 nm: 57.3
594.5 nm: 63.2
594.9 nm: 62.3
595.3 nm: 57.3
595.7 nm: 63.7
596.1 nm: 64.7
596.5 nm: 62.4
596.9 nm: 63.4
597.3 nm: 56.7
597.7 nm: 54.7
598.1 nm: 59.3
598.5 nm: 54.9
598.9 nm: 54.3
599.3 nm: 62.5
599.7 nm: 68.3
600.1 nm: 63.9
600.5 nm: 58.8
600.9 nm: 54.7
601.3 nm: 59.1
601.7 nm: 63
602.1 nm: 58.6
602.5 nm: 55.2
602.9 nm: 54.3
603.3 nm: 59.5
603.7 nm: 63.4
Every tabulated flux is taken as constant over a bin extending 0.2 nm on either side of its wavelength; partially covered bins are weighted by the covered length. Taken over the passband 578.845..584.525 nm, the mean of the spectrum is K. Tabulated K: 61.3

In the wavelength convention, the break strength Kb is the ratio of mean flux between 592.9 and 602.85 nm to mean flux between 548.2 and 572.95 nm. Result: 1.05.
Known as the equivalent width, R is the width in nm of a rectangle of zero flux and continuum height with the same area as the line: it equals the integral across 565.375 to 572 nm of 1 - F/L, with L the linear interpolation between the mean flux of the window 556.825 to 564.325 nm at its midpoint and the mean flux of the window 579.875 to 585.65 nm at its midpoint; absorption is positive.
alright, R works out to 0.20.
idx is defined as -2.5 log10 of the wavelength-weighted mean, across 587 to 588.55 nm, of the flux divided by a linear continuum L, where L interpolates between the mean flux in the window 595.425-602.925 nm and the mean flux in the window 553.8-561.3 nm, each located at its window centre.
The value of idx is 0.11 mag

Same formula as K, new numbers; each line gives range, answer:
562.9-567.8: 58.3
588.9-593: 56.6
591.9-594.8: 61.5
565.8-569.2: 59.4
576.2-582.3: 60.6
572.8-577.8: 58.3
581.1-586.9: 60.3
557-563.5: 58.4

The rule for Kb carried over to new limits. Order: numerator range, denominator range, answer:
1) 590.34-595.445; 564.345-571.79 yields 1.04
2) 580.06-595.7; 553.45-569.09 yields 1.02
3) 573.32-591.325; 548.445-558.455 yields 1.02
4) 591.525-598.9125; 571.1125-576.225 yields 1.05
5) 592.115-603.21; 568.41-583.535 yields 1.02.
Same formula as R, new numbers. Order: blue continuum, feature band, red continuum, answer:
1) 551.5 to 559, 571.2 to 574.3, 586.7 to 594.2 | 0.05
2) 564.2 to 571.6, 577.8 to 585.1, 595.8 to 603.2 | -0.28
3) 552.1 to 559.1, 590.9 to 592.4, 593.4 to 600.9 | 0.07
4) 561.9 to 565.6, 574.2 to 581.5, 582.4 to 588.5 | -0.37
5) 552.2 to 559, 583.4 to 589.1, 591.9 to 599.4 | 0.25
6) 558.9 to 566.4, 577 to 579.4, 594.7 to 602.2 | 0.04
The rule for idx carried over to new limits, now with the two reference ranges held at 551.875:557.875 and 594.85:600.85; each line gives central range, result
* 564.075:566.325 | 0.03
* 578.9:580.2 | 0.06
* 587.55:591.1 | 0.08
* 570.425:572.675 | 0.06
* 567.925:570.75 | 0.06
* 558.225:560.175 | -0.07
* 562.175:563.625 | 0.10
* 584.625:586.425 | 0.01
